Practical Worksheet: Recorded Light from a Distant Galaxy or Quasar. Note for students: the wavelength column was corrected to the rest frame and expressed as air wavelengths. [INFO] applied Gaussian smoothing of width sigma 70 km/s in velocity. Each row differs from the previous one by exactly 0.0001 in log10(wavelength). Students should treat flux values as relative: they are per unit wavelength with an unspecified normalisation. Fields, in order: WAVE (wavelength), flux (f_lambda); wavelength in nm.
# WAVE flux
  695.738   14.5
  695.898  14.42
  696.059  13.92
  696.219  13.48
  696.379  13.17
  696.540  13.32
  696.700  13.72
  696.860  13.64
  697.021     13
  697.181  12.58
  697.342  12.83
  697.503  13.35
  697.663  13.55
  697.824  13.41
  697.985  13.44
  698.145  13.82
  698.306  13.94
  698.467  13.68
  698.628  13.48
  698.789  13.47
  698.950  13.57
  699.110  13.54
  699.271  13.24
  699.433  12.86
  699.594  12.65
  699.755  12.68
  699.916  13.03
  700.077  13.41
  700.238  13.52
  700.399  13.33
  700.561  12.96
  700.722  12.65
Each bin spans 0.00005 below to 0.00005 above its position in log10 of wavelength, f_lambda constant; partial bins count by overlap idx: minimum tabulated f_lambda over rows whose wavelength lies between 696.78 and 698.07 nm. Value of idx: 12.58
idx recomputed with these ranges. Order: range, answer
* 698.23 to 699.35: 13.24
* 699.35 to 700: 12.65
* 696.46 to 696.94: 13.32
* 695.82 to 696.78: 13.17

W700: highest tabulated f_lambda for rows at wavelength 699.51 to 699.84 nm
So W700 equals 12.68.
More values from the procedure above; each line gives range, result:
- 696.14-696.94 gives 13.72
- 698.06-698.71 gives 13.94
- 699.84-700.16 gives 13.41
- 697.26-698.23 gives 13.82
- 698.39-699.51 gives 13.68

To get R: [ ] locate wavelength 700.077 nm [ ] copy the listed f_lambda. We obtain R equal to 13.41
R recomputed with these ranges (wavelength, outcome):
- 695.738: 14.5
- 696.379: 13.17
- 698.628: 13.48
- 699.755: 12.68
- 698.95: 13.57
